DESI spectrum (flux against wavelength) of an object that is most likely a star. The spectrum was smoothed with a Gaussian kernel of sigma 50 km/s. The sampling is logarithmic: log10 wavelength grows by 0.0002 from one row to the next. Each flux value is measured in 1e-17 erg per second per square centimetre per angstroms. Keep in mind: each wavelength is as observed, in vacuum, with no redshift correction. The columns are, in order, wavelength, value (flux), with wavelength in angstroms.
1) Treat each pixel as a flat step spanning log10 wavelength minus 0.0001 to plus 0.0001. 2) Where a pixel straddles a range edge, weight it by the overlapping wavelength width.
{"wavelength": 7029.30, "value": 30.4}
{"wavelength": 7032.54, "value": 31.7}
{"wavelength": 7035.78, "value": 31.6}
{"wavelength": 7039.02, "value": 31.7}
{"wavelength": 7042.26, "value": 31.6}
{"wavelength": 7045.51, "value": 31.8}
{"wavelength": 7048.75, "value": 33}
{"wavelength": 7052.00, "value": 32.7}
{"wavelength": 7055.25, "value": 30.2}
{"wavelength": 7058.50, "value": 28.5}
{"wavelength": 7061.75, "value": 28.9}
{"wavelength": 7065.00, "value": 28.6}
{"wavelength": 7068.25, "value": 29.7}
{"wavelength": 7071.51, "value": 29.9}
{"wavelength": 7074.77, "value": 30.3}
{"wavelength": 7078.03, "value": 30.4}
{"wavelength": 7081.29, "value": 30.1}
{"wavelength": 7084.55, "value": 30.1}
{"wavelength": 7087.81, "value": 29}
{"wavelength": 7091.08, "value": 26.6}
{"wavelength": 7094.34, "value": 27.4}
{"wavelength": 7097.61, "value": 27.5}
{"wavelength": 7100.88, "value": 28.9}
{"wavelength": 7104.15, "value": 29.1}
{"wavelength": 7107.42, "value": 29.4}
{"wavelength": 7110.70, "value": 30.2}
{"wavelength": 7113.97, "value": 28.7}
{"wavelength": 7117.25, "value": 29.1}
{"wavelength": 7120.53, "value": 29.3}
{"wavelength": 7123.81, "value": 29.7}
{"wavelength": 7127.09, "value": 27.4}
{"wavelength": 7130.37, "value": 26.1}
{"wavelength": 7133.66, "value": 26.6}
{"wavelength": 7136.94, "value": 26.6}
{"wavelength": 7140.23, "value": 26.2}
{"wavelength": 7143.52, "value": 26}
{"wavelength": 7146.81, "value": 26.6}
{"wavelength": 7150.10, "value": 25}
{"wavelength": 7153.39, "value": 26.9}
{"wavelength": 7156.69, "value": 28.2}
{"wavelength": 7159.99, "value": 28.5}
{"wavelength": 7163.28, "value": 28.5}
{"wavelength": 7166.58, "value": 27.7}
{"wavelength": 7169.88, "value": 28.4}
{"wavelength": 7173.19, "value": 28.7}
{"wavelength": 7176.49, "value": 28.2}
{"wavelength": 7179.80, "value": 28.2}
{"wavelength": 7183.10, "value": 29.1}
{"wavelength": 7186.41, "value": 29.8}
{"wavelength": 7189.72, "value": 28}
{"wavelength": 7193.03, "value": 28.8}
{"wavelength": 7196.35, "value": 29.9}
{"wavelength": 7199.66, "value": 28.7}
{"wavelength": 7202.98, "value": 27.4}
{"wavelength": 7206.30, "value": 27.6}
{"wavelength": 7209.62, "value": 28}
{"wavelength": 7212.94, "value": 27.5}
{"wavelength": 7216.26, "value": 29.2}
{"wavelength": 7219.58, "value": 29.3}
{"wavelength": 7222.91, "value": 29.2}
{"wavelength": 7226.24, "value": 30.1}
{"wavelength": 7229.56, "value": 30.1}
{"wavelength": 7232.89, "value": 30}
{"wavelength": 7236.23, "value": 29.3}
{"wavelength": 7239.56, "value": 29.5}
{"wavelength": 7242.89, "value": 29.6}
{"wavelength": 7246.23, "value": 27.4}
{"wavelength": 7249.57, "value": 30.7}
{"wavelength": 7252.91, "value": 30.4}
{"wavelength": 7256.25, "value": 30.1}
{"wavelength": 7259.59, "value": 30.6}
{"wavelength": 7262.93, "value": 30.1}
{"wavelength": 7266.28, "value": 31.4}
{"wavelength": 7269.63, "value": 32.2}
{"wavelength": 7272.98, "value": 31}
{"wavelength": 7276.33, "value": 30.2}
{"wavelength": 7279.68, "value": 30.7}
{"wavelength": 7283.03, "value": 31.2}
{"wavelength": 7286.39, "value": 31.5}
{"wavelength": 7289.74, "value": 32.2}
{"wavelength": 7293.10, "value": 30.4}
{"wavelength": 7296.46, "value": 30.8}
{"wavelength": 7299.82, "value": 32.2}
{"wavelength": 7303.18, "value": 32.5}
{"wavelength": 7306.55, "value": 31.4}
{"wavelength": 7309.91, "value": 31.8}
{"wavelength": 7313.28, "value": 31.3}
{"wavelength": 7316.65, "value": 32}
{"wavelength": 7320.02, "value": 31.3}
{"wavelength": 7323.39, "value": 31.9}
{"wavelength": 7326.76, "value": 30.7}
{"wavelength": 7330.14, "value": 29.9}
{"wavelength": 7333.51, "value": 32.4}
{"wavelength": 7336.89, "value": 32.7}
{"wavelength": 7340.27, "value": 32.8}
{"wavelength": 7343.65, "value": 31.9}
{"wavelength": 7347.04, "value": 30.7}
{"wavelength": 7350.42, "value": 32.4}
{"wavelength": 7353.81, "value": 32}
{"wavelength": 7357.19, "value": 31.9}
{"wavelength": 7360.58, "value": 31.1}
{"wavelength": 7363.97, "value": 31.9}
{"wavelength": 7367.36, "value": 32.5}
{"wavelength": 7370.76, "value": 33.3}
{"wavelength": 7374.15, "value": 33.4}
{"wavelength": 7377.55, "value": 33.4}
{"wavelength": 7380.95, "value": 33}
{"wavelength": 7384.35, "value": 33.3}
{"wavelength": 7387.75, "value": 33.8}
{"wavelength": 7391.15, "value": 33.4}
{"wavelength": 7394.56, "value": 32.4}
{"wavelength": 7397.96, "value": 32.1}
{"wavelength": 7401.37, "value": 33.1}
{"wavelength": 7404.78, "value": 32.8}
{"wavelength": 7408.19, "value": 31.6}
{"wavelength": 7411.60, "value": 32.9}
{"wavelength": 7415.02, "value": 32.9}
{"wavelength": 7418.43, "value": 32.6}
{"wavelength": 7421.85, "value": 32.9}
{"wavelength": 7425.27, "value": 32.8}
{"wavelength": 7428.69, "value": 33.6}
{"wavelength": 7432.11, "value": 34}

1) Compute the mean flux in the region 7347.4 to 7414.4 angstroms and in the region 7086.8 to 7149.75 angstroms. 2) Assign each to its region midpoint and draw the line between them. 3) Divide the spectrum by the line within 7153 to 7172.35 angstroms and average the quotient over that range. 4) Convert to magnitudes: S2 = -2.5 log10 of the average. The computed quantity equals 0.020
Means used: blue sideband 27.8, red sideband 32.6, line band 28.1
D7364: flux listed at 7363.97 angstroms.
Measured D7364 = 31.9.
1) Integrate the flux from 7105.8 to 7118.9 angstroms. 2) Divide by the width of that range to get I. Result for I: 29.3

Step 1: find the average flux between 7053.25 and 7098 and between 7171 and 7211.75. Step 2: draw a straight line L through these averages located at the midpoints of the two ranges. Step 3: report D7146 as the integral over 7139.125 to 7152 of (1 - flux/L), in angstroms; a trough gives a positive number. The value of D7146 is 1.3 angstroms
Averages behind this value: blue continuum 29.2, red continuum 28.5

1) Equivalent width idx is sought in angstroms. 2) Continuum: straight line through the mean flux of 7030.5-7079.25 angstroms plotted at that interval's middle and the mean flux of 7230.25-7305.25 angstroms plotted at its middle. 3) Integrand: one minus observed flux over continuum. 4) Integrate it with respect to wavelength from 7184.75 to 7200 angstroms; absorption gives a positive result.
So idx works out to 0.8 angstroms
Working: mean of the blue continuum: 30.7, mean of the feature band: 29.1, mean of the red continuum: 30.6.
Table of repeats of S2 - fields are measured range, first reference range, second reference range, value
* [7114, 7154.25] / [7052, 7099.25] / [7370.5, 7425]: 0.102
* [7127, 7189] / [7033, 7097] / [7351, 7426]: 0.124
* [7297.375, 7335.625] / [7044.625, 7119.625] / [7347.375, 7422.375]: 0.012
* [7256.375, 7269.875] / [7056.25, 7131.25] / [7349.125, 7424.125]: 0.009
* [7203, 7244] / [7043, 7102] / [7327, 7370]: 0.066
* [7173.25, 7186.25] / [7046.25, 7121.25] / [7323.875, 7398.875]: 0.065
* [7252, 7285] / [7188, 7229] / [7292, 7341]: -0.018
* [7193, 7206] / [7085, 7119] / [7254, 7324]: 0.054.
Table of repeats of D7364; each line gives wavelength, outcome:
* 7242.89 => 29.6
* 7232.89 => 30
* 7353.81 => 32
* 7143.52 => 26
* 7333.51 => 32.4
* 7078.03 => 30.4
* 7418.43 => 32.6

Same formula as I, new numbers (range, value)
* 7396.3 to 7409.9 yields 32.4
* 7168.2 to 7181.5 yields 28.4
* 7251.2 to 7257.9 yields 30.3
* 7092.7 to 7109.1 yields 28.5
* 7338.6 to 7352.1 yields 31.9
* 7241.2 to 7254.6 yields 29.5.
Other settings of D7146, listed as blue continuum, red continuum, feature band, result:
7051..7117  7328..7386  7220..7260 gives 1.6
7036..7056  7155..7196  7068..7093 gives 1.2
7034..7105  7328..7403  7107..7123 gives 0.5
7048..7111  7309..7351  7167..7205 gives 2.2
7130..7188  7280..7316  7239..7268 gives 0.2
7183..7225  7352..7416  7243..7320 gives -1.5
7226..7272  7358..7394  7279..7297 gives -0.1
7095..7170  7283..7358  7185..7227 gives 0.9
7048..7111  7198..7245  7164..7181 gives 0.5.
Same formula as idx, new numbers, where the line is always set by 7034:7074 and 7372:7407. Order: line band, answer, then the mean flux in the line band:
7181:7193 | 1.0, 28.9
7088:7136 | 4.3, 28.3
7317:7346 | 0.8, 31.7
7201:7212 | 1.4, 27.7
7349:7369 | 0.5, 32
